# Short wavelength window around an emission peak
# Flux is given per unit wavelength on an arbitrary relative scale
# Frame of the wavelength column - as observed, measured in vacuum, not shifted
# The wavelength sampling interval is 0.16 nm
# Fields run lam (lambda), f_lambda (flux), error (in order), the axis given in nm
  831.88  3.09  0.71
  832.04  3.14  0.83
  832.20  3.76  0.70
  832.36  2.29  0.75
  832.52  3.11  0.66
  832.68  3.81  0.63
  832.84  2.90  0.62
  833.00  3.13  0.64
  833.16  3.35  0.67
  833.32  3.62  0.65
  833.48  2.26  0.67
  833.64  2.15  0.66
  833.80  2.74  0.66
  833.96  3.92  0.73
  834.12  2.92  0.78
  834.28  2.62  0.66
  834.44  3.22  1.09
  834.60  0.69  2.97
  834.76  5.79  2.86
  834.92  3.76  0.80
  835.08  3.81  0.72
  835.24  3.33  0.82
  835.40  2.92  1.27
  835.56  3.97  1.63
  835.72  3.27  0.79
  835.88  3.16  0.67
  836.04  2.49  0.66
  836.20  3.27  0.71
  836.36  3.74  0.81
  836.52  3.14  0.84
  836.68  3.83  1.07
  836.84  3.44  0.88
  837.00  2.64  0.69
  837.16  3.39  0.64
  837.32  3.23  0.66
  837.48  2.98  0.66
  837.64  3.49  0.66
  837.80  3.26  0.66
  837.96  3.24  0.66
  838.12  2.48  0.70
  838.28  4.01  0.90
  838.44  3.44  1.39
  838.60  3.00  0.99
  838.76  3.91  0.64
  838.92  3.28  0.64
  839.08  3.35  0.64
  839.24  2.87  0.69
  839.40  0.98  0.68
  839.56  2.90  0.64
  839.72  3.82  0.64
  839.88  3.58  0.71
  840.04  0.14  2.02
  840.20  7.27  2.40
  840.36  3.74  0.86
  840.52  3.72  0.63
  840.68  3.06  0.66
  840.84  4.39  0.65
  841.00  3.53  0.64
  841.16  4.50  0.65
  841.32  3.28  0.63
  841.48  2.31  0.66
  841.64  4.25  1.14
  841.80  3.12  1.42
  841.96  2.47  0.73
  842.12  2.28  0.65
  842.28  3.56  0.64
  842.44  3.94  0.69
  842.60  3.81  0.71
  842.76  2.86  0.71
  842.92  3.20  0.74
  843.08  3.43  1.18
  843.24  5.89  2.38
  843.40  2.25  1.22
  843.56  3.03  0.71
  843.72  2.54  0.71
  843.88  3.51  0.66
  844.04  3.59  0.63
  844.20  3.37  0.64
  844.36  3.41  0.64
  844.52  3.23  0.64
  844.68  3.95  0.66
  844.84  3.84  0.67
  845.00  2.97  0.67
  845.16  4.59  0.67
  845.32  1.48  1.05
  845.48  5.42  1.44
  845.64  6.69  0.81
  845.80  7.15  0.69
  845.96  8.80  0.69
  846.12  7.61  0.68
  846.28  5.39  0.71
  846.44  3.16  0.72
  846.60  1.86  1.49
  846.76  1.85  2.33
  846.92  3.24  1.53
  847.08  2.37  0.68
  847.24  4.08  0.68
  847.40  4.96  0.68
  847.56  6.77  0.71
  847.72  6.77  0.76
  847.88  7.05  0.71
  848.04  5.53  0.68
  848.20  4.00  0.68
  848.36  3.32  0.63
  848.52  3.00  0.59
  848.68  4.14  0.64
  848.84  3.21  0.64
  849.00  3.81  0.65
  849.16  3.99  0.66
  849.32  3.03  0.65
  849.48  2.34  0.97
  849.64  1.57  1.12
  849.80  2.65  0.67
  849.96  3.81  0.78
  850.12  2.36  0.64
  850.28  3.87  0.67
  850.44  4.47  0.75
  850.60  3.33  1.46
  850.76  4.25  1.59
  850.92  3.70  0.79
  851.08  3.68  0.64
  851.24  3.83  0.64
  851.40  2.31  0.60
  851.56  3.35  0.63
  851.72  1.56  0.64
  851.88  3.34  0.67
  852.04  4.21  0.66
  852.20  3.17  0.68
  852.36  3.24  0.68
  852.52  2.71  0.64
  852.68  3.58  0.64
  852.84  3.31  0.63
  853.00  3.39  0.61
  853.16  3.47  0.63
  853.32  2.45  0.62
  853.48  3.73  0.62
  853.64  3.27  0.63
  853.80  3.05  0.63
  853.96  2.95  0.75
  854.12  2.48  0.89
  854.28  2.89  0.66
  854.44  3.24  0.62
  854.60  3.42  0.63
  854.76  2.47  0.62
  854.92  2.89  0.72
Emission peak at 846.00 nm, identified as [S II]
